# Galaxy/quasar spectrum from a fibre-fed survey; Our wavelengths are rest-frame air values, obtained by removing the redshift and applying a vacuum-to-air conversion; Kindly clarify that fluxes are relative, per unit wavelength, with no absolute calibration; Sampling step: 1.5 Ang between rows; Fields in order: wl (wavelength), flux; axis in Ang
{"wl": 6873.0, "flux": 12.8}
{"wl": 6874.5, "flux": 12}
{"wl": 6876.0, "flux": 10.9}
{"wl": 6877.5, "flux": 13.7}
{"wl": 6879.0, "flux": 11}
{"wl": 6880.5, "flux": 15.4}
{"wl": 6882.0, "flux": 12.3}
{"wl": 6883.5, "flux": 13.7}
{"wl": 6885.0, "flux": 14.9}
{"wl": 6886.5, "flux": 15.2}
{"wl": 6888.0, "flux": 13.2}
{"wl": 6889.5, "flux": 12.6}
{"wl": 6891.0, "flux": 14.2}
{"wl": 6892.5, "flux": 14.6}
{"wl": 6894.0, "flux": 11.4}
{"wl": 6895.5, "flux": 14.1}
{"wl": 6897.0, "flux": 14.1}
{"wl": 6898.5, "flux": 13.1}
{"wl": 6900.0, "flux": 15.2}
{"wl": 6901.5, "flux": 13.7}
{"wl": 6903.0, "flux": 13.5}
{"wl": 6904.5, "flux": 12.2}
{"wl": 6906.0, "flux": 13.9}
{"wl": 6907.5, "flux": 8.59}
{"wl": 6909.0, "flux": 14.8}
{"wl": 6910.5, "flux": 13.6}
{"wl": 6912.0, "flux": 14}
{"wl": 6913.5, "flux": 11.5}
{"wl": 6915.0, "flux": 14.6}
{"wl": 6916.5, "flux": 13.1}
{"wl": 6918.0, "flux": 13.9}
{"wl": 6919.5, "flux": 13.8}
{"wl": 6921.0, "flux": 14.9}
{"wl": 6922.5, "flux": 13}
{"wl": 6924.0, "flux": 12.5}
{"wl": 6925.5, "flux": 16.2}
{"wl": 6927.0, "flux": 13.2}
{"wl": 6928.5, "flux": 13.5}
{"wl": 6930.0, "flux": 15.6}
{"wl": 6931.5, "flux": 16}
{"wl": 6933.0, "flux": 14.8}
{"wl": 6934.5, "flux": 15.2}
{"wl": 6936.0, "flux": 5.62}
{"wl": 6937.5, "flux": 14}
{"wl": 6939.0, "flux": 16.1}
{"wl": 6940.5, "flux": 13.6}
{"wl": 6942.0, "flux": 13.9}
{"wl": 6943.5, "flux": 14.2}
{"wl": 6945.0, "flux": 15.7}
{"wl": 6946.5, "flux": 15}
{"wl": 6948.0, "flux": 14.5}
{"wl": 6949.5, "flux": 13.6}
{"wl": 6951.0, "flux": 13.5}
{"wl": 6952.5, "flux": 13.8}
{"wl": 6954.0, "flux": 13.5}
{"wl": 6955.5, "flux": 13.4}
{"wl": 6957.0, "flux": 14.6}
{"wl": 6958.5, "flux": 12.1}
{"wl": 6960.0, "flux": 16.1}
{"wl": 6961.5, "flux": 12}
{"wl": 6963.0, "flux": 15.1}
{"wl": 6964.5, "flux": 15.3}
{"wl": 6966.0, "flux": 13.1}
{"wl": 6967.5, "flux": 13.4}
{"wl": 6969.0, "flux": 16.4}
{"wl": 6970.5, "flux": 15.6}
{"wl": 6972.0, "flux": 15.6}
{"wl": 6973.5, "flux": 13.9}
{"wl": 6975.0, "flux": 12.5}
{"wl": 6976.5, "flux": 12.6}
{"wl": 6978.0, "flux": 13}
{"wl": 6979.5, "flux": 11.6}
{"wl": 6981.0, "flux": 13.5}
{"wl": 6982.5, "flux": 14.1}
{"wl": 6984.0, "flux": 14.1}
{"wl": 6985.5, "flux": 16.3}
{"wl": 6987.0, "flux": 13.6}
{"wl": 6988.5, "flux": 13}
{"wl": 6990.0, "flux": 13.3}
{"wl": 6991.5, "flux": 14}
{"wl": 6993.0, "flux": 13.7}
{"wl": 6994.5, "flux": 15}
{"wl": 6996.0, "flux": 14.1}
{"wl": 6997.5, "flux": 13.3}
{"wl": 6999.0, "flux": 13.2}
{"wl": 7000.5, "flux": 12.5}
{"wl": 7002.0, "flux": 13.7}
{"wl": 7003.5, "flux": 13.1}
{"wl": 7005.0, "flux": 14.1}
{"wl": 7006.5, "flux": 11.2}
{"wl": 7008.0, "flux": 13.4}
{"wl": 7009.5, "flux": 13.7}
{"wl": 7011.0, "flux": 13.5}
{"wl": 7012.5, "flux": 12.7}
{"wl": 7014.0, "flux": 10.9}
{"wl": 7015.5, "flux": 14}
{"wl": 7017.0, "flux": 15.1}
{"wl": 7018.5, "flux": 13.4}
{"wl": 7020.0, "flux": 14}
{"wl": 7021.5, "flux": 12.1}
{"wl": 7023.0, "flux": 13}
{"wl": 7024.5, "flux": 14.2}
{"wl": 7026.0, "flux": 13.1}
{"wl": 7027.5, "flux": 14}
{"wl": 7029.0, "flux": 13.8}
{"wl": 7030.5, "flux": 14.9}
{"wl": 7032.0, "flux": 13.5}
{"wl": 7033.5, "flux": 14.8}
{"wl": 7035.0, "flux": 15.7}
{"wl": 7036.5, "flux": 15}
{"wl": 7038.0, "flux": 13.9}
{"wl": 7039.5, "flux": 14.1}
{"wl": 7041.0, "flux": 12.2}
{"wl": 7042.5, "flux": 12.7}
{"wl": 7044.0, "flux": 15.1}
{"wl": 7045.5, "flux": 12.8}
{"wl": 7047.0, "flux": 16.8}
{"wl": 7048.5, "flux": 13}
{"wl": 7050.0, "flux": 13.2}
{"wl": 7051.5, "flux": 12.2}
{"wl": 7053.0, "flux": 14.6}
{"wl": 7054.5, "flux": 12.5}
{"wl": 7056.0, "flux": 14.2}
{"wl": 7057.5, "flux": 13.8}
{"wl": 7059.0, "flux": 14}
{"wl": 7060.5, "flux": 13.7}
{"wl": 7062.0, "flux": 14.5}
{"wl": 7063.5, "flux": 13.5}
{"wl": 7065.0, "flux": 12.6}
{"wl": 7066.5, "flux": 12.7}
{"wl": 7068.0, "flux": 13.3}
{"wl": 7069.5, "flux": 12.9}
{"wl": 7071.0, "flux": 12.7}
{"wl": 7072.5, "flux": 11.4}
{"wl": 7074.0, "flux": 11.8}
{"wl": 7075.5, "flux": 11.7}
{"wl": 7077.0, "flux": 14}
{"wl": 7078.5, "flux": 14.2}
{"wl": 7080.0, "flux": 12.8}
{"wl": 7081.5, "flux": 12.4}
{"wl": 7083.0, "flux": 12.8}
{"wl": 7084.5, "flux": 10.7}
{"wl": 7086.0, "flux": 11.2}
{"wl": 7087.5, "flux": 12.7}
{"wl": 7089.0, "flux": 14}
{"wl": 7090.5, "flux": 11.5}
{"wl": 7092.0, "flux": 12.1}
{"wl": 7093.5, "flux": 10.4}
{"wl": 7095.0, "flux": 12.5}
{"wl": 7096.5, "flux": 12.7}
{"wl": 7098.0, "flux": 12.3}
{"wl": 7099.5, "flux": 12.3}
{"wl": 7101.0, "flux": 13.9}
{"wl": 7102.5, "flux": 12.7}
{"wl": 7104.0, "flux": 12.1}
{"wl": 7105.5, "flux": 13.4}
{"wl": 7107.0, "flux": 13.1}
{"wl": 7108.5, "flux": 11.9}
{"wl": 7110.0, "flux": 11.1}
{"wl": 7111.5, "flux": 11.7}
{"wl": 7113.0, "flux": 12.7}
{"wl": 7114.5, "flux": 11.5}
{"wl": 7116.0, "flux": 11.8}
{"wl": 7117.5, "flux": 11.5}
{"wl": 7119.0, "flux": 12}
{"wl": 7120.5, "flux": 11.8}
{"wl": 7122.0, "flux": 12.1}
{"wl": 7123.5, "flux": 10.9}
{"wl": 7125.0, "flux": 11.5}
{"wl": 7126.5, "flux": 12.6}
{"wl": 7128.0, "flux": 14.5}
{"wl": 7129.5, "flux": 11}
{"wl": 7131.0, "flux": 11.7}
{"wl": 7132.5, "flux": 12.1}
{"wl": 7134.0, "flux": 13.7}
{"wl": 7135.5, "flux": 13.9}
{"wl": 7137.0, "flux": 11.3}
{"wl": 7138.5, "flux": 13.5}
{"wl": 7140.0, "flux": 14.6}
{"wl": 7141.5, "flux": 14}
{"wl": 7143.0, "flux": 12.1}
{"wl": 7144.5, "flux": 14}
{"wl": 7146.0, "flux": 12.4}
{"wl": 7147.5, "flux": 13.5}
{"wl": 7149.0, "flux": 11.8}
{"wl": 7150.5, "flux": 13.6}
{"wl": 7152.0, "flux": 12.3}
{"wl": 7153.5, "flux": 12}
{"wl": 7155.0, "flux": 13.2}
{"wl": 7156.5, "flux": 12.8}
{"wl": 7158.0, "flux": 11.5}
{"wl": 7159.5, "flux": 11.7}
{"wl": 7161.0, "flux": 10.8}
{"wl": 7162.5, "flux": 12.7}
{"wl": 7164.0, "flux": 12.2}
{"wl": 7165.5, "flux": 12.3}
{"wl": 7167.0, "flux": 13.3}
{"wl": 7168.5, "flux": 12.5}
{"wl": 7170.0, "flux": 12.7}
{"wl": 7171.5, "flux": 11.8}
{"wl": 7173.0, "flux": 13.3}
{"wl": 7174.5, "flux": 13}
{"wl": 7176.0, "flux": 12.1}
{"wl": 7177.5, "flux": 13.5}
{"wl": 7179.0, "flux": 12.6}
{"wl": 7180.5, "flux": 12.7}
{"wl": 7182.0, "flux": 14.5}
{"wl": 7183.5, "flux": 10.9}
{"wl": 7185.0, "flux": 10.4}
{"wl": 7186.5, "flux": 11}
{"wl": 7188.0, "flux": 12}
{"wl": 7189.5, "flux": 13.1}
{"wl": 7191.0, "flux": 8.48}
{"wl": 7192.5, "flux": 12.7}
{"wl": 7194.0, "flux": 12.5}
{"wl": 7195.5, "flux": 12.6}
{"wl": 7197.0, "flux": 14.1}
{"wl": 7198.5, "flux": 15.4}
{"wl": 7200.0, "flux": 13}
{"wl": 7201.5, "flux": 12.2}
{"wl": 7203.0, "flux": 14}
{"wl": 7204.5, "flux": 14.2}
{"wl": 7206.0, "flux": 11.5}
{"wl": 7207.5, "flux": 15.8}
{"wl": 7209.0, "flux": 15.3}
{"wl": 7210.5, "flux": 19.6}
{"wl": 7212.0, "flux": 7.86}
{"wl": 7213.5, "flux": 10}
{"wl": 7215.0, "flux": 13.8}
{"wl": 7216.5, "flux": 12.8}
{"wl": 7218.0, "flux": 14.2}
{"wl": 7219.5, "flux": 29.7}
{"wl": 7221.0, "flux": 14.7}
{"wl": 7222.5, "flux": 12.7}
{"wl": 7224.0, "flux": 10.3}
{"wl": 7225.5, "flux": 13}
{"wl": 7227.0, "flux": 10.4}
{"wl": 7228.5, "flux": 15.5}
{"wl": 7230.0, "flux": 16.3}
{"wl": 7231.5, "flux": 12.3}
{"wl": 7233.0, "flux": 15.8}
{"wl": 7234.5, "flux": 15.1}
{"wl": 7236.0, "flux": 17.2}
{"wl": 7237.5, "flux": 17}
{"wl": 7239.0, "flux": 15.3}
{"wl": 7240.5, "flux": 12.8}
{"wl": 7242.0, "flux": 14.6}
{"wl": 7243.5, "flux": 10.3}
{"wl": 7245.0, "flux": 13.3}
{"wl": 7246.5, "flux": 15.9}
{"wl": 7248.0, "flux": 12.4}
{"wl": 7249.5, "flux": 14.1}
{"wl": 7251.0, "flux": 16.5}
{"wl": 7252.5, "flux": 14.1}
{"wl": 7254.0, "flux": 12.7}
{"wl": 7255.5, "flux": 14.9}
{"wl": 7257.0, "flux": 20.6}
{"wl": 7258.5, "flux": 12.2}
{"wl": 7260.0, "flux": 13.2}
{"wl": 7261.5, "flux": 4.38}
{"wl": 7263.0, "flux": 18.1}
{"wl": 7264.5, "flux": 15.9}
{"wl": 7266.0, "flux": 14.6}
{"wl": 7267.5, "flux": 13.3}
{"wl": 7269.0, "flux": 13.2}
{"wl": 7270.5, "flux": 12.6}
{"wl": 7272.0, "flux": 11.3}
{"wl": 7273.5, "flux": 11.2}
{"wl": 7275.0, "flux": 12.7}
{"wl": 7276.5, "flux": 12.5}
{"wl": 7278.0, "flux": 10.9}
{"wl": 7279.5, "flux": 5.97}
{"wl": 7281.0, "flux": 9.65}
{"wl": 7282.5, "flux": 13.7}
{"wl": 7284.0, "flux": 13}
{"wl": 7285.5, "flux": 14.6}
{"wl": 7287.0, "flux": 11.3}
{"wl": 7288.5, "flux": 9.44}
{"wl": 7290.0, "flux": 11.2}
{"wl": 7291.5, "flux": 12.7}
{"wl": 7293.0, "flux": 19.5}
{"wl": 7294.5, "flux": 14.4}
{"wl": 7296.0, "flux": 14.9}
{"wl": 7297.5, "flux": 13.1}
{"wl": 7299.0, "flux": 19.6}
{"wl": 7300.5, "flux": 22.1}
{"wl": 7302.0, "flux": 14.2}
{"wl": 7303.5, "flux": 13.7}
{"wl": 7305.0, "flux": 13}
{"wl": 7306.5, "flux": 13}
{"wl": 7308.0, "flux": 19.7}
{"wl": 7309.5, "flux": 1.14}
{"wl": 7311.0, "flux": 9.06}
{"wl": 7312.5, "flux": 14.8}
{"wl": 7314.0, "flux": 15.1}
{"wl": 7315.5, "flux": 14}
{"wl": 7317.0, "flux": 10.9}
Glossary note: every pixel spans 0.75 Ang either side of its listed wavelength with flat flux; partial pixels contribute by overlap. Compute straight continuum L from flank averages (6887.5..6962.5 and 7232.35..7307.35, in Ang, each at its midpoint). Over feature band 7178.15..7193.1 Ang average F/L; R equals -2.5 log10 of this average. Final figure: 0.162 mag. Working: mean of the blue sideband 13.7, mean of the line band 11.8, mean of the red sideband 13.8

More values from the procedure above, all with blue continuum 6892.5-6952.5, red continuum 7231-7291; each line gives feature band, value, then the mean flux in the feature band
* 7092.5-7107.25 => 0.08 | 12.5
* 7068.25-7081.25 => 0.07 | 12.7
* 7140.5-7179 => 0.06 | 12.6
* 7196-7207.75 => -0.03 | 13.7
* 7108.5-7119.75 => 0.14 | 11.8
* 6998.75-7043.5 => 0.00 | 13.5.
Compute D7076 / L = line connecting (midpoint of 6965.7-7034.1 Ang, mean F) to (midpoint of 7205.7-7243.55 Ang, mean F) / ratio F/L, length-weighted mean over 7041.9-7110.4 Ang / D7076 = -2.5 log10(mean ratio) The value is 0.08 mag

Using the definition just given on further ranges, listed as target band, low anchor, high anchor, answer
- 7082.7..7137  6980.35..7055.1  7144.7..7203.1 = 0.065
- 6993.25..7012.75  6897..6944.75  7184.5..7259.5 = 0.028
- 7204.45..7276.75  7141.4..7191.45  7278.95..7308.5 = -0.061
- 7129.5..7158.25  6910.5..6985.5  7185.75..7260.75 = 0.093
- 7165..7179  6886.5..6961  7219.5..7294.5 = 0.071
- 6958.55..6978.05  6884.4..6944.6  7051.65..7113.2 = -0.064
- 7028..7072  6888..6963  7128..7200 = -0.050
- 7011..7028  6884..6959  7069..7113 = -0.031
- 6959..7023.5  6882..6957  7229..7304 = 0.006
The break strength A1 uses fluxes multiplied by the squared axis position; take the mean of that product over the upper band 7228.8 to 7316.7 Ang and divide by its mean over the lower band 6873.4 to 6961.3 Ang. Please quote 1.10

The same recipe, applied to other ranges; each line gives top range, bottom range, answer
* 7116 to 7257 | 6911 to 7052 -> 1.02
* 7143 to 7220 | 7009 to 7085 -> 1.01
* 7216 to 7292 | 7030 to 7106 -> 1.09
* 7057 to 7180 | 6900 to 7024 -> 0.96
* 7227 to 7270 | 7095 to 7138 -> 1.20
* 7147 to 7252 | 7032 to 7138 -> 1.08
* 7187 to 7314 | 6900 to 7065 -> 1.07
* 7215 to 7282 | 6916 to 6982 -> 1.08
